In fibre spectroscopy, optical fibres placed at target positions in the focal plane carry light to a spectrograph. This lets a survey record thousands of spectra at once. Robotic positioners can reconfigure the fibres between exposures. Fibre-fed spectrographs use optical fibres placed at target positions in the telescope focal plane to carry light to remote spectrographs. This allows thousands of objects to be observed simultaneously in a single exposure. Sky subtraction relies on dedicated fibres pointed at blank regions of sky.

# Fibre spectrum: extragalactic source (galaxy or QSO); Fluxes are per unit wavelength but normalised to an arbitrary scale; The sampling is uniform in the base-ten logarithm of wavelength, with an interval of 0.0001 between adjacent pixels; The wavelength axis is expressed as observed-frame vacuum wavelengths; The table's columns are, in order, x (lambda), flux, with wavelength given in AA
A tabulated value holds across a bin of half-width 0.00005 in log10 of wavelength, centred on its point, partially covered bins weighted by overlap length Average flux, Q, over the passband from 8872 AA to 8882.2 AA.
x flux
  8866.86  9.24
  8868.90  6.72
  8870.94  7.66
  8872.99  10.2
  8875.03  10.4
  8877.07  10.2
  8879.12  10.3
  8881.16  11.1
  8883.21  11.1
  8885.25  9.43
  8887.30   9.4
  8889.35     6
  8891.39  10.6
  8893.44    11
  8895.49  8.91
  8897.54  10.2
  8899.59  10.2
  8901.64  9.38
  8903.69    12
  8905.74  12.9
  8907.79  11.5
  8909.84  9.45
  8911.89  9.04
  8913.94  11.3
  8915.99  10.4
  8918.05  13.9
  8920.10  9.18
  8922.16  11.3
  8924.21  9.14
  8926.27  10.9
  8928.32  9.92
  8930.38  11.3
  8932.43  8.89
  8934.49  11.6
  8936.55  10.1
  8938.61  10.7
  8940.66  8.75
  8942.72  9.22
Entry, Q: 10.4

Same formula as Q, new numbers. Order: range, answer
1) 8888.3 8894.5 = 9.2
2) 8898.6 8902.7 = 9.8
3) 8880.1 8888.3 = 10.3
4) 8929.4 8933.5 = 10.1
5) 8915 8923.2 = 11.2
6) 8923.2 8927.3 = 10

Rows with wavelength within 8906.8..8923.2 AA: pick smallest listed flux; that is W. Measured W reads 9.04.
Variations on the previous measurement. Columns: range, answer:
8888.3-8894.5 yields 6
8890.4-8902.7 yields 8.91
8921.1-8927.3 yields 9.14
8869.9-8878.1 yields 7.66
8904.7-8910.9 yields 9.45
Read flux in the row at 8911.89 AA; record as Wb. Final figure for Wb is 9.04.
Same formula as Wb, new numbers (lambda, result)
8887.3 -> 9.4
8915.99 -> 10.4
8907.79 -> 11.5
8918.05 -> 13.9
